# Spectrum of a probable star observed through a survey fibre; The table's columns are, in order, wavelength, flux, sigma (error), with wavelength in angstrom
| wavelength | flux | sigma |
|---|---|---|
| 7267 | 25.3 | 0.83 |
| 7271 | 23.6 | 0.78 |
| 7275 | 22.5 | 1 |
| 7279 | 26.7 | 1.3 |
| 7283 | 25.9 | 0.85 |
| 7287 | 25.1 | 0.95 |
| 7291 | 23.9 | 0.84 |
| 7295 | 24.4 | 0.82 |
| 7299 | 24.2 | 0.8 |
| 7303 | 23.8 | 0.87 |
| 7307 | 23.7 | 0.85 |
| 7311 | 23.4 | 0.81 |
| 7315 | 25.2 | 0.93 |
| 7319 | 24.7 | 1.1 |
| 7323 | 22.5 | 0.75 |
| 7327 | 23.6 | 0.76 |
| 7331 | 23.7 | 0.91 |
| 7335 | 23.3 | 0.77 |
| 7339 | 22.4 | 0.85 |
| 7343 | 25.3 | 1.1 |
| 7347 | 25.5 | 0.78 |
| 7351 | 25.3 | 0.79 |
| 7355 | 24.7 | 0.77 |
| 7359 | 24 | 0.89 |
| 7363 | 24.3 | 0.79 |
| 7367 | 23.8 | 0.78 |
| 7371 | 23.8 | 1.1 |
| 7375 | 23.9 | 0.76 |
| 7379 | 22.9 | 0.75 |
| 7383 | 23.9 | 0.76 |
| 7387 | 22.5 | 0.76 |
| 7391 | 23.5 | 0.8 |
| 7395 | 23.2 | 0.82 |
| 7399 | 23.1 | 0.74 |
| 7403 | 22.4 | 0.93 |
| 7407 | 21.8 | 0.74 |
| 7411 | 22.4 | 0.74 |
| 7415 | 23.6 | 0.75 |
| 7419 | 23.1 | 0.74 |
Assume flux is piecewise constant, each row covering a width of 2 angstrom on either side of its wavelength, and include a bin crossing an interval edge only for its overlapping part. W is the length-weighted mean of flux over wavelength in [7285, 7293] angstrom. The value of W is 24.5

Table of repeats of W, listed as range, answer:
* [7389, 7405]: 23.1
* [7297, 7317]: 24.1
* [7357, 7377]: 24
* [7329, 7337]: 23.5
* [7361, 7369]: 24.1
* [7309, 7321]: 24.4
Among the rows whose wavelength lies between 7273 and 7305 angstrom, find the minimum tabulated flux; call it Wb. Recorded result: 22.5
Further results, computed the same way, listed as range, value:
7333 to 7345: 22.4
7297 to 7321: 23.4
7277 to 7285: 25.9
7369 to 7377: 23.8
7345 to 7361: 24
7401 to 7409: 21.8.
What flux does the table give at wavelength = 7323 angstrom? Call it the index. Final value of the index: 22.5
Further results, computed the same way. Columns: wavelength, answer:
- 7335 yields 23.3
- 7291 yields 23.9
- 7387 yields 22.5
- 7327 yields 23.6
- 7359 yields 24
